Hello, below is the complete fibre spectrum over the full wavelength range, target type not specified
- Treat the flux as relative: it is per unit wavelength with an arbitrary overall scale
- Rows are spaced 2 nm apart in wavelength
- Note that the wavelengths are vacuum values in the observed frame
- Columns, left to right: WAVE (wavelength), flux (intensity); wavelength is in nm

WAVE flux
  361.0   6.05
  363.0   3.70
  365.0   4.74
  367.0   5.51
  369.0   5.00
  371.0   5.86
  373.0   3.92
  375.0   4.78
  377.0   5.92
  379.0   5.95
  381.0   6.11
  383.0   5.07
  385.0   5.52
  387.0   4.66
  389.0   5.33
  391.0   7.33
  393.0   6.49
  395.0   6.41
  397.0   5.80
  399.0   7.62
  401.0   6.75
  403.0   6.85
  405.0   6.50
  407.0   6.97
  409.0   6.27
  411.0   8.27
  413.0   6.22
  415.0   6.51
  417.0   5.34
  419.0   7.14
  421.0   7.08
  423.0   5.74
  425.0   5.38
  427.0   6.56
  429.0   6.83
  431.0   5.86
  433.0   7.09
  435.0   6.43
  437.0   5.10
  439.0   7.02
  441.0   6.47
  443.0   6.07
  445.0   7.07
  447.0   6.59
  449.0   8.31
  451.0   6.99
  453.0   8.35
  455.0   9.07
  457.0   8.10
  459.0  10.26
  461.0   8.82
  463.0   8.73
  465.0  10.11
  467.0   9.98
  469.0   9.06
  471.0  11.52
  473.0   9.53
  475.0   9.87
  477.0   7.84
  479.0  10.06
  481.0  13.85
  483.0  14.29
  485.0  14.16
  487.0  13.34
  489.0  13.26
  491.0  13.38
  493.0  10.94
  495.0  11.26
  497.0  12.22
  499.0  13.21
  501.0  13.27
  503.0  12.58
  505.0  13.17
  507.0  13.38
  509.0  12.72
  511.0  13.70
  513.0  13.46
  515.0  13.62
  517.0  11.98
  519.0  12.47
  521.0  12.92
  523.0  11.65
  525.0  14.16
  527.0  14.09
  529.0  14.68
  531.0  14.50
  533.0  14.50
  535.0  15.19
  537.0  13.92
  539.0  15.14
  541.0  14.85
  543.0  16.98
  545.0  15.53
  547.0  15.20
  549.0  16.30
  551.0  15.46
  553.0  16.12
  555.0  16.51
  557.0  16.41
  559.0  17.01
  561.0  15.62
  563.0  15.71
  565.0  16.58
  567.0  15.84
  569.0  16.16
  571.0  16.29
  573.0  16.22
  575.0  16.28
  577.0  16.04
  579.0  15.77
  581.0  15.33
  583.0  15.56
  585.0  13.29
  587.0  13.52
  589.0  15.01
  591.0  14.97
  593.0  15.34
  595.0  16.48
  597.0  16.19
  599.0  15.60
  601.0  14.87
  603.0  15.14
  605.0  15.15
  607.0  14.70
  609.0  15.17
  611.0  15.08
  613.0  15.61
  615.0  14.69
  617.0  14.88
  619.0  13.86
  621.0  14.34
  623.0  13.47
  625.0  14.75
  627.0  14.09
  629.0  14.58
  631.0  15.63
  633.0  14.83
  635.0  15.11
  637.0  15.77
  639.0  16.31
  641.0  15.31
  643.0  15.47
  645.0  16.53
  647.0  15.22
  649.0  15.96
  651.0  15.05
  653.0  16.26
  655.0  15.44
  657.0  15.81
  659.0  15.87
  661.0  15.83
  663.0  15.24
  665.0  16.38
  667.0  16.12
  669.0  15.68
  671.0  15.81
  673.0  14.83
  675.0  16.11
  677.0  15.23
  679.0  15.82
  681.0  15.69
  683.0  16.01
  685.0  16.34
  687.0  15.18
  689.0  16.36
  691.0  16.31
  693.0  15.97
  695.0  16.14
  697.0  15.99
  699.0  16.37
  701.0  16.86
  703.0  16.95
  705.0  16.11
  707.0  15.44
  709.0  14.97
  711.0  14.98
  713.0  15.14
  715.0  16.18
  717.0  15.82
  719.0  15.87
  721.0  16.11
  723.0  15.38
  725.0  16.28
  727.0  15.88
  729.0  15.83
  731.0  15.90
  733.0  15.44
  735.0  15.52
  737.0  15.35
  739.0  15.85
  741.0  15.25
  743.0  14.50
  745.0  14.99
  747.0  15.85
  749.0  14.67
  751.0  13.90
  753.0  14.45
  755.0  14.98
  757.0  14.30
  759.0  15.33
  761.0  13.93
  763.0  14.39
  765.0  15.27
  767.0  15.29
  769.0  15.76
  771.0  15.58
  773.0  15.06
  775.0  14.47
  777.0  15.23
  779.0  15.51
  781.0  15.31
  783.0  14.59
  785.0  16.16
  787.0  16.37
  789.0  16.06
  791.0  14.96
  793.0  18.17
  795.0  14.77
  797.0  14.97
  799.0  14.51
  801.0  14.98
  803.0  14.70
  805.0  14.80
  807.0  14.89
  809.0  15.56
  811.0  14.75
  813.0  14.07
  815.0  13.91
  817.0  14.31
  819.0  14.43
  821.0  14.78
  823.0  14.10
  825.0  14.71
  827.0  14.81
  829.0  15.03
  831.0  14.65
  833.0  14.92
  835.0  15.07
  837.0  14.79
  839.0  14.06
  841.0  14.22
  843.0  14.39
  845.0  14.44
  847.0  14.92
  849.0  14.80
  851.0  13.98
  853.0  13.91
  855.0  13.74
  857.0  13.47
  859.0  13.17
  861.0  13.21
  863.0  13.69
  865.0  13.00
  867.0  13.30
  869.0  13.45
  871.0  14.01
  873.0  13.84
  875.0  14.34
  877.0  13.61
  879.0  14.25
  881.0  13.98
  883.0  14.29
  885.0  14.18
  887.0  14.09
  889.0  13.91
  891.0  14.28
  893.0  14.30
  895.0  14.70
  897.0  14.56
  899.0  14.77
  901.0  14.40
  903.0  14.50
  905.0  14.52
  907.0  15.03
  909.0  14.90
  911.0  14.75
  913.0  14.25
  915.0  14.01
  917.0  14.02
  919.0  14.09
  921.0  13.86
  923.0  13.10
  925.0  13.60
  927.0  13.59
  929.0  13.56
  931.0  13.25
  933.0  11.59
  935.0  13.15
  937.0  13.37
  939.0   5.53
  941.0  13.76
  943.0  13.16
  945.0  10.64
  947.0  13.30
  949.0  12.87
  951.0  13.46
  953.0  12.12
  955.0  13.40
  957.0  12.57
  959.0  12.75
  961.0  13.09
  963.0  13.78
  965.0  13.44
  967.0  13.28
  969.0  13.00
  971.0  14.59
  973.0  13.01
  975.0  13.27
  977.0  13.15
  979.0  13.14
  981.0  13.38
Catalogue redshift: 0.203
